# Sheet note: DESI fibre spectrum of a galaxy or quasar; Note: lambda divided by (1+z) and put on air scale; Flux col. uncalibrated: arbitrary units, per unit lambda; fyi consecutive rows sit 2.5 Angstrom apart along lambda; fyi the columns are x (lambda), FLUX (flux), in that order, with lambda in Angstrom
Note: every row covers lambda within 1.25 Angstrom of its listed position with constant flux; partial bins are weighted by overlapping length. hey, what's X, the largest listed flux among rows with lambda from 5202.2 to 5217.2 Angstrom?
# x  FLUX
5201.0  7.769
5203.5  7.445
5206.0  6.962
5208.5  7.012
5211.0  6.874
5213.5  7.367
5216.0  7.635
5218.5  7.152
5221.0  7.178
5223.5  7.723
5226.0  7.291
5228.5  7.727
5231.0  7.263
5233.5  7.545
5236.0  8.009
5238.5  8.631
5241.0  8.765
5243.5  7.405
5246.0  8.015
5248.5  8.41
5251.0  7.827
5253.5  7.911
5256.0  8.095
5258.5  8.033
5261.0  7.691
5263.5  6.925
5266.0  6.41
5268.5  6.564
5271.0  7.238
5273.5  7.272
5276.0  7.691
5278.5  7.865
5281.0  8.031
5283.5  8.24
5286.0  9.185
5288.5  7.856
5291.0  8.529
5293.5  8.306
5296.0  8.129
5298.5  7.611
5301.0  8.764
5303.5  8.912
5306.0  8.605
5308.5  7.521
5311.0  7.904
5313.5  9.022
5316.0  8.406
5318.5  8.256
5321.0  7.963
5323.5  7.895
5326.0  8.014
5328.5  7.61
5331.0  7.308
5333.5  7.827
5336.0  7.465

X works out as 7.635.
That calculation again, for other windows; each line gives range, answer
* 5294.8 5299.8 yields 8.129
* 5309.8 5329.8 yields 9.022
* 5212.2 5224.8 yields 7.723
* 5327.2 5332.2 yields 7.61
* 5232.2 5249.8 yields 8.765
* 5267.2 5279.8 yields 7.865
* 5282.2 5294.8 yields 9.185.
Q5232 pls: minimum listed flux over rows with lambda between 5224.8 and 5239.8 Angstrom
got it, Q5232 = 7.263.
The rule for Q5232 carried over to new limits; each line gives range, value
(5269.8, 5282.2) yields 7.238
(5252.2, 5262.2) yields 7.691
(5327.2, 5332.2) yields 7.308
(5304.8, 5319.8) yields 7.521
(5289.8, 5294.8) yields 8.306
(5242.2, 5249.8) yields 7.405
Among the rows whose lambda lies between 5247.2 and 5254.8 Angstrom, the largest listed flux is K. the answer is 8.41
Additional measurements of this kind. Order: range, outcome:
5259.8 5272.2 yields 7.691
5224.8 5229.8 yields 7.727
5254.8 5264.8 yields 8.095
